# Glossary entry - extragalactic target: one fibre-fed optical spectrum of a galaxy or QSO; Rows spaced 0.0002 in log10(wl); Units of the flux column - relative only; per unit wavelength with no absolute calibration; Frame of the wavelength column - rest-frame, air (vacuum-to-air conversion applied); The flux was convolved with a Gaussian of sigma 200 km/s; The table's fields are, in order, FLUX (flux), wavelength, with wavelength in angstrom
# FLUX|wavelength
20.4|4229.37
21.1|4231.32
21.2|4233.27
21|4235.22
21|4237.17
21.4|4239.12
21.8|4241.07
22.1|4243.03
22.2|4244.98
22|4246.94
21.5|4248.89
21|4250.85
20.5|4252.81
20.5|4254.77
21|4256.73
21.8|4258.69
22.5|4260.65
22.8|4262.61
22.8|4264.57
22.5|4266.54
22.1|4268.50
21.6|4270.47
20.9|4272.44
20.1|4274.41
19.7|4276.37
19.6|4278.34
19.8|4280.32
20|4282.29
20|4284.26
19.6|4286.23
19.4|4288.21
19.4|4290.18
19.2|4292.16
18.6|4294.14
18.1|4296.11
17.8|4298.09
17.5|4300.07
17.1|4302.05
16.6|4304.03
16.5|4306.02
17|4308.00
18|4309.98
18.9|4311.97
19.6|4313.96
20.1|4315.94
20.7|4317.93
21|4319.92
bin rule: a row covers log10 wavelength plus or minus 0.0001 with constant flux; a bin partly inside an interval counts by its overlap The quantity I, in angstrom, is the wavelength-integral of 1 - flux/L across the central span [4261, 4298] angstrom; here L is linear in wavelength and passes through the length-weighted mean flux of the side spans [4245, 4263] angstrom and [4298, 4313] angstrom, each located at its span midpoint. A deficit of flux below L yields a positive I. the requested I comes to -1.6 angstrom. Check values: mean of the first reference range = 21.5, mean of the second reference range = 17.4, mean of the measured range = 20.3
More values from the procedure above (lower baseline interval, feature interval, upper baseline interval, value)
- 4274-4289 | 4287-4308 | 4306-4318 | 1.4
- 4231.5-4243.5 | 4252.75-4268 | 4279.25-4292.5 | -1.0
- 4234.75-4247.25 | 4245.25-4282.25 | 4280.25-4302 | -1.5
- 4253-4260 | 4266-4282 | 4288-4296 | -0.5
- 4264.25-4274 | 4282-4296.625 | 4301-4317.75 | 0.5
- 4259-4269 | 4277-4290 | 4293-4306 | 0.0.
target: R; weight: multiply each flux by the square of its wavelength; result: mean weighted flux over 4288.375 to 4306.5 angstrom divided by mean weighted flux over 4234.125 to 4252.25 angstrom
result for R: 0.9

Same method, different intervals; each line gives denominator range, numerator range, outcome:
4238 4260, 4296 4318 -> 0.86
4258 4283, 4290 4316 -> 0.86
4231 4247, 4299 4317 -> 0.86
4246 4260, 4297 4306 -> 0.83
